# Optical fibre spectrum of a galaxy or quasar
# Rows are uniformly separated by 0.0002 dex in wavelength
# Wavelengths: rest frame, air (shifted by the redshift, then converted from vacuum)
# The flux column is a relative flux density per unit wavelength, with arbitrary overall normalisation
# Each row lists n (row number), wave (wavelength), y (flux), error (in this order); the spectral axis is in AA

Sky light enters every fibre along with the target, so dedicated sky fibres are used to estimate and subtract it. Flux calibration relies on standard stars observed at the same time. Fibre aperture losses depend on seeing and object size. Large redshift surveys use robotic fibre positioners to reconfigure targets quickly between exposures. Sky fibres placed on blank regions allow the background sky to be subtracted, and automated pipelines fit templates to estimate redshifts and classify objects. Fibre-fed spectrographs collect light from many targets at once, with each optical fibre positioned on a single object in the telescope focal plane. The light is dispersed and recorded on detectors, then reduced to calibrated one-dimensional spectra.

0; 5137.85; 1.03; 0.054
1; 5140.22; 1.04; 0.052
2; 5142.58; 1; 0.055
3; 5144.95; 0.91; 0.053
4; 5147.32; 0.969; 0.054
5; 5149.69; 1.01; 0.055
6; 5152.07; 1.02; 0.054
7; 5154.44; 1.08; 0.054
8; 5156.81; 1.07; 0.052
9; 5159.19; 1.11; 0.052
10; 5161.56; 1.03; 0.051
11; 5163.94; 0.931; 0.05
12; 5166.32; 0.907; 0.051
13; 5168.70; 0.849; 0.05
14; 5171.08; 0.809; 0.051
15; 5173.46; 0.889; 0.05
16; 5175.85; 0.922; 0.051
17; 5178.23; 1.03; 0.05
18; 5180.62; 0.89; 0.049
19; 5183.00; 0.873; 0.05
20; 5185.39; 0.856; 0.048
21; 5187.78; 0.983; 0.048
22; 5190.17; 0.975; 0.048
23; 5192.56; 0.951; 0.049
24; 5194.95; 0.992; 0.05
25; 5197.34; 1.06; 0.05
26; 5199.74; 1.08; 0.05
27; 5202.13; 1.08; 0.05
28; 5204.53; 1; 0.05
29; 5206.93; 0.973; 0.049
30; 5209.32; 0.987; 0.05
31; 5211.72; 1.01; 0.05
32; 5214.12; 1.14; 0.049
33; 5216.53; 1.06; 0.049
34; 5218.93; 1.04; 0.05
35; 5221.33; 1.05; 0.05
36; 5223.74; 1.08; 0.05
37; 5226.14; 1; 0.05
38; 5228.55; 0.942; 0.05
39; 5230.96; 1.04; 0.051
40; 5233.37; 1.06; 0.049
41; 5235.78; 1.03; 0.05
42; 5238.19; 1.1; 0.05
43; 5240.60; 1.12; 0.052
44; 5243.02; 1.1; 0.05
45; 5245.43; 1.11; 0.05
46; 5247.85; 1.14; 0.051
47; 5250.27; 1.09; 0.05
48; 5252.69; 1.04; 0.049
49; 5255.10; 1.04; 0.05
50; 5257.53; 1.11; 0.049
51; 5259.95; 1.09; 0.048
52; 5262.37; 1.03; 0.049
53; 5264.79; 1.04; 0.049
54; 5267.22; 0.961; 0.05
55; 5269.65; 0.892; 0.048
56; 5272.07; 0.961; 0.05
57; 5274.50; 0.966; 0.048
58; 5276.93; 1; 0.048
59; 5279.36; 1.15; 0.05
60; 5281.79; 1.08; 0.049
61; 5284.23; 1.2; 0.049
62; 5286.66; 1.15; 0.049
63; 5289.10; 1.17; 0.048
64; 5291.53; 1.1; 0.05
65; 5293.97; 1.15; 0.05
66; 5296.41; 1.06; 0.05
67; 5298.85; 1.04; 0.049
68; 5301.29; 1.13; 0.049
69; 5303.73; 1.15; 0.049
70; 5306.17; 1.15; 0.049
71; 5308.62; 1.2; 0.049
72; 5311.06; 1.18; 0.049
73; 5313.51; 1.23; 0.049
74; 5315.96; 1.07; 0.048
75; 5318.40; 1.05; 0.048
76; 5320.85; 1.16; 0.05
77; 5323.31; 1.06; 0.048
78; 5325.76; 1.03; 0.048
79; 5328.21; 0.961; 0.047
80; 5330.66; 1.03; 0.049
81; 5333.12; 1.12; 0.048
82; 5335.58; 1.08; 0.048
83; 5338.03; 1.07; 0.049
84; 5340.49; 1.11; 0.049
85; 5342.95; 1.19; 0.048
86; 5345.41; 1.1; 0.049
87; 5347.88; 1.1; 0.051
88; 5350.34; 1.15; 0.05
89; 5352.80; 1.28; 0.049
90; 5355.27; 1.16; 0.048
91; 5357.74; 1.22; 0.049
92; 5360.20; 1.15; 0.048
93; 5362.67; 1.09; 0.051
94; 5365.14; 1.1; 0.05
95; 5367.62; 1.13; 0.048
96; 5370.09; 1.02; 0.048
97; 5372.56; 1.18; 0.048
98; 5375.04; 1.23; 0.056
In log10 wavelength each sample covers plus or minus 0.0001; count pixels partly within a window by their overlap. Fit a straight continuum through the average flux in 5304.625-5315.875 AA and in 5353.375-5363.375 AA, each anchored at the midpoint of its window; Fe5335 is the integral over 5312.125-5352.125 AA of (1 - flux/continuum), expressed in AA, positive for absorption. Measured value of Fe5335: 2.5 AA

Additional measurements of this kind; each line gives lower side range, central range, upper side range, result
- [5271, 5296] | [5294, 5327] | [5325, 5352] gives -0.8 AA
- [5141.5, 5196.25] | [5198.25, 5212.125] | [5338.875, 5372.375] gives -0.4 AA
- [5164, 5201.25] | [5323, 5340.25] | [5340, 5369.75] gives 1.0 AA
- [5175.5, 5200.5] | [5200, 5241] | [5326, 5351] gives -2.1 AA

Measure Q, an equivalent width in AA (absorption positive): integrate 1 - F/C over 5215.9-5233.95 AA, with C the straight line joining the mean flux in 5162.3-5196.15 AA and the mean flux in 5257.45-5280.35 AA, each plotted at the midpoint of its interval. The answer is -1.2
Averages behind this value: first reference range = 0.92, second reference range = 1.01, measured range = 1.03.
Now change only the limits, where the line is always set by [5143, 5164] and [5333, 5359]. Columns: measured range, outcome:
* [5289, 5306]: 0.00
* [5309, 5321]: -0.17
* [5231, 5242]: -0.01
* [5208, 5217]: 0.08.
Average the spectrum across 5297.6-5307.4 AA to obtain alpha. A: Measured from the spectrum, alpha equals 1.12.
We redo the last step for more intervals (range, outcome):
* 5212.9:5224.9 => 1.07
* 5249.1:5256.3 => 1.06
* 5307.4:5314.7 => 1.2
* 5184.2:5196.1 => 0.951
